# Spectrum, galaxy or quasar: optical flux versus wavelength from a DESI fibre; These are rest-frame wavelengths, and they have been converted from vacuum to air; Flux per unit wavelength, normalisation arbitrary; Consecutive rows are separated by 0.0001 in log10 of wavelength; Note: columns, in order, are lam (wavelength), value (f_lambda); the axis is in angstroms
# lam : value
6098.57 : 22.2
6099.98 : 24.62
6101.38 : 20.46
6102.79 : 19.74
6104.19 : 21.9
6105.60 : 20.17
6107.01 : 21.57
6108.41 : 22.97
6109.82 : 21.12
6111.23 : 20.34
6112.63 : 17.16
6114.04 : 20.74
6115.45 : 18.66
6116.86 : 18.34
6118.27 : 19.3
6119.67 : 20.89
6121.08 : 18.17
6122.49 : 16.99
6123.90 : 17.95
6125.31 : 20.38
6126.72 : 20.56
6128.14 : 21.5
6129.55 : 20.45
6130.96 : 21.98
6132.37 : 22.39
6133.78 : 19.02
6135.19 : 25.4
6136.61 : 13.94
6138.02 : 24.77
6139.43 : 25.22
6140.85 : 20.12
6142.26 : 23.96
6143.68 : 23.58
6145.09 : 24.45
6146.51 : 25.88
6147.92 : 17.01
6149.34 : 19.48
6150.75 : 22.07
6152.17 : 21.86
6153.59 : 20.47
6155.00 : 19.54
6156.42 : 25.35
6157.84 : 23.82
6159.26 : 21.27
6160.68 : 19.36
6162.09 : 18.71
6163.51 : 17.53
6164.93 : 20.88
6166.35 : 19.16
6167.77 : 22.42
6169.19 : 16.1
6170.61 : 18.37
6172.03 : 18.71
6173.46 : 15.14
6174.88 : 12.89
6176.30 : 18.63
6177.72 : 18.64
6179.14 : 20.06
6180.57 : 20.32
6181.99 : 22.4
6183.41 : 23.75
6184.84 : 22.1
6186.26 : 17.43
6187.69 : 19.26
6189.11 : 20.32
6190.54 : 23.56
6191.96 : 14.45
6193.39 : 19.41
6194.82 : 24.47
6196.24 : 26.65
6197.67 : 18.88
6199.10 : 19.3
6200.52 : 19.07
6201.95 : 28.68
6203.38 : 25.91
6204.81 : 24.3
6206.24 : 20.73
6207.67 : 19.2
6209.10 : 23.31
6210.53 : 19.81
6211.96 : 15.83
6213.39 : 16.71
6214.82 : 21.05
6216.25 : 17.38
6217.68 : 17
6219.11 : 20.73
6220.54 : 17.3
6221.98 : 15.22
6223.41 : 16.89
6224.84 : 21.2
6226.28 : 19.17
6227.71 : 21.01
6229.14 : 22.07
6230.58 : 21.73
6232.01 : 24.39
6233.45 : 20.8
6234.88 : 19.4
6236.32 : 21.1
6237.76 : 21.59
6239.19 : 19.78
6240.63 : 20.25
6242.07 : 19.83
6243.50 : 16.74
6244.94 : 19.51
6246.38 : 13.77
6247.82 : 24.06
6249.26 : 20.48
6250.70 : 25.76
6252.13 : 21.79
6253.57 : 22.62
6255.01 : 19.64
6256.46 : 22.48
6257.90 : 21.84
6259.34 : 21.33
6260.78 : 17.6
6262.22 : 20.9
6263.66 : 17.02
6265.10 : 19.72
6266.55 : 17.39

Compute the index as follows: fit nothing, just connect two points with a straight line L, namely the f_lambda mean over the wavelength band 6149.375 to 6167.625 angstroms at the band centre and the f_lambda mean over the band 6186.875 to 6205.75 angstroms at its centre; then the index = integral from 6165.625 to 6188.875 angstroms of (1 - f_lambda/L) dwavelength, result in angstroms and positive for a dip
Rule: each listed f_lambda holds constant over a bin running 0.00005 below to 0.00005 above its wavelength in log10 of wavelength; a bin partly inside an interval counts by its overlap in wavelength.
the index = 2.4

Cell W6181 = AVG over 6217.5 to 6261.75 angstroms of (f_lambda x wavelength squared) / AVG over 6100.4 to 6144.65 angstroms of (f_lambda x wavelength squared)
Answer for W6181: 1.02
